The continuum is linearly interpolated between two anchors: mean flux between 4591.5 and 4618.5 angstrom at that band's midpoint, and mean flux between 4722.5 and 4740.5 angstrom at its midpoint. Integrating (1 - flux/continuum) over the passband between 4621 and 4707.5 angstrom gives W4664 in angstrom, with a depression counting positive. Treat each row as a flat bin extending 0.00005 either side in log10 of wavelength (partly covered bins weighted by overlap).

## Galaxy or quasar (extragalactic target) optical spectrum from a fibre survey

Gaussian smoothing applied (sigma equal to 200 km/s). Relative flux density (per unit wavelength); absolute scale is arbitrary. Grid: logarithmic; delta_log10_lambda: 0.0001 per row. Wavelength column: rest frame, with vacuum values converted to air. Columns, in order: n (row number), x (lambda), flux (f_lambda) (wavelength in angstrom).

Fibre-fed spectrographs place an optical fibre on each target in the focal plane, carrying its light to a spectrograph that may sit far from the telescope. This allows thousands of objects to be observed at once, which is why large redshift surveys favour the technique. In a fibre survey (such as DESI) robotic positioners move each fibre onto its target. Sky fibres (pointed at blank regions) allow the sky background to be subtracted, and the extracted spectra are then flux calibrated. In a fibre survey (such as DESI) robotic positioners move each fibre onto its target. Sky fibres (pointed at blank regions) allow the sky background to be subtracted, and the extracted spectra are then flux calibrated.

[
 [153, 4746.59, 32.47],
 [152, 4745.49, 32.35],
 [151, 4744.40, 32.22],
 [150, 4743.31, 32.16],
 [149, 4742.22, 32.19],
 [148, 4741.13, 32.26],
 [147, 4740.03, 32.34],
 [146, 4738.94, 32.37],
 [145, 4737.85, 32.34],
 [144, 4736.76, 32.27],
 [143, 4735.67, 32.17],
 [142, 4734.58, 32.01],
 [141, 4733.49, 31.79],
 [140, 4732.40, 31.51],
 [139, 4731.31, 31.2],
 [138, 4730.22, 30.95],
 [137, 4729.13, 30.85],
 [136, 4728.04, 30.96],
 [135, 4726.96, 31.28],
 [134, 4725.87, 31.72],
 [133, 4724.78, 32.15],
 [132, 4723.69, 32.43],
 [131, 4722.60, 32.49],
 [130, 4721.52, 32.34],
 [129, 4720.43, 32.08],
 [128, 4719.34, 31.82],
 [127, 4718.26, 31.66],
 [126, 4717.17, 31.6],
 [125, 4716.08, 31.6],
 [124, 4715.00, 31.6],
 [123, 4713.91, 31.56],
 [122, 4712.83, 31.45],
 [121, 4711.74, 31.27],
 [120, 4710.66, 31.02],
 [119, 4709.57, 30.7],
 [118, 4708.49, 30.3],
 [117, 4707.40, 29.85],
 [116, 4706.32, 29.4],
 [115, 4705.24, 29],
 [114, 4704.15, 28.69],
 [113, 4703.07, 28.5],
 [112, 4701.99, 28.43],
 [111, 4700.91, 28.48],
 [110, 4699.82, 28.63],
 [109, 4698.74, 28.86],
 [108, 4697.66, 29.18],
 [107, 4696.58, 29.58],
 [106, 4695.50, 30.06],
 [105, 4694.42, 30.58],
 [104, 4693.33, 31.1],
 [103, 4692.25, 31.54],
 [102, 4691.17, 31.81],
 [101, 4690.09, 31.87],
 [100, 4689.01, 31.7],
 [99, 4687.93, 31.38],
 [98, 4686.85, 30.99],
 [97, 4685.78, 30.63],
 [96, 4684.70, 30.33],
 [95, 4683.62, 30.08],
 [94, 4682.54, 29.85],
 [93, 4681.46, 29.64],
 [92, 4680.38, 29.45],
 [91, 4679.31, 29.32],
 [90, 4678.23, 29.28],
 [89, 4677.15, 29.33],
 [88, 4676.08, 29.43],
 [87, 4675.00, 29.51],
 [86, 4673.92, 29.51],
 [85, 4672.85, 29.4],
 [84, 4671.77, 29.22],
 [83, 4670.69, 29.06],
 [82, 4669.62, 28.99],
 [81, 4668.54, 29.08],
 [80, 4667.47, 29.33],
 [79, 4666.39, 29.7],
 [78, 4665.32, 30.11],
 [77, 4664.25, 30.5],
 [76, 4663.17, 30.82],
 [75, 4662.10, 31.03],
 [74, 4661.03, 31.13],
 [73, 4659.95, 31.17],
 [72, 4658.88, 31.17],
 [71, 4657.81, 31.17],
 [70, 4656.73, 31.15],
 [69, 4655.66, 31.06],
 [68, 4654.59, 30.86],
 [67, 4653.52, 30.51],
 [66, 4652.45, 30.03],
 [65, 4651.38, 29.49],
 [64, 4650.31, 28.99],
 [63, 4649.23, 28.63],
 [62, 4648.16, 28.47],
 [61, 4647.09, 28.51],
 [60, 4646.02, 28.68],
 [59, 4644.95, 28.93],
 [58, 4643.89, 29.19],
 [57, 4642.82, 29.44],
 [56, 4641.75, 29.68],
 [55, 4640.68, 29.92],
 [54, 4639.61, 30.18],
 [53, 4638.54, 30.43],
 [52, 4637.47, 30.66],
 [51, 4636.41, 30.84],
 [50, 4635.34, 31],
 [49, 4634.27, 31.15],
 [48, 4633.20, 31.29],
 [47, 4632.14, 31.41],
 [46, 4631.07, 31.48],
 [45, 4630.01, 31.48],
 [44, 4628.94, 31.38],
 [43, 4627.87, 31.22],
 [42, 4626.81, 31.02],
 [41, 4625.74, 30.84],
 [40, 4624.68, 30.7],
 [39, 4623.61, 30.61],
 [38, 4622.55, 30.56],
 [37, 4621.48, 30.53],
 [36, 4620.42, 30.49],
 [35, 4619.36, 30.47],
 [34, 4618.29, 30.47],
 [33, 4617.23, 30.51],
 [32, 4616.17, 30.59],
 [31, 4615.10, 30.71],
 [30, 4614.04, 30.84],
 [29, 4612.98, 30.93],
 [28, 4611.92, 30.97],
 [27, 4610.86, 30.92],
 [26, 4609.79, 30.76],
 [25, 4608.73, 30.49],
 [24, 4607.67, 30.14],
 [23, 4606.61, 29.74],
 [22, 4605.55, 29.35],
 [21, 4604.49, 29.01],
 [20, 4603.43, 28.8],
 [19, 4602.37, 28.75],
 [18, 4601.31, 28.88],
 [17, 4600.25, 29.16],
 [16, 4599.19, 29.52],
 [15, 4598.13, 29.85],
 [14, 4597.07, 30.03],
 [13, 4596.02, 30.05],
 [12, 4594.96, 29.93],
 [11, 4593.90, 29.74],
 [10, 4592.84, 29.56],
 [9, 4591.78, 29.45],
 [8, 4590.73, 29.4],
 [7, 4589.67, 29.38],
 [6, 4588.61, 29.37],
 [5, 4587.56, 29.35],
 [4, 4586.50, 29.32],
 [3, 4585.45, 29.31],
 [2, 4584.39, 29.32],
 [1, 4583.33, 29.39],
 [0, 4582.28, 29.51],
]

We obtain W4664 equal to 2.0 angstrom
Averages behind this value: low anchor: 30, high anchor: 31.8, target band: 30.1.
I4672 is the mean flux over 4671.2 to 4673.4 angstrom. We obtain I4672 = 29.3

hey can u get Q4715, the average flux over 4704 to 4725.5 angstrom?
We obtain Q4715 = 31.2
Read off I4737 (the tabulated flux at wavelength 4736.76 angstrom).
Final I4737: 32.27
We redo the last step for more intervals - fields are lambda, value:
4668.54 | 29.08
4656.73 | 31.15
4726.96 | 31.28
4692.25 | 31.54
